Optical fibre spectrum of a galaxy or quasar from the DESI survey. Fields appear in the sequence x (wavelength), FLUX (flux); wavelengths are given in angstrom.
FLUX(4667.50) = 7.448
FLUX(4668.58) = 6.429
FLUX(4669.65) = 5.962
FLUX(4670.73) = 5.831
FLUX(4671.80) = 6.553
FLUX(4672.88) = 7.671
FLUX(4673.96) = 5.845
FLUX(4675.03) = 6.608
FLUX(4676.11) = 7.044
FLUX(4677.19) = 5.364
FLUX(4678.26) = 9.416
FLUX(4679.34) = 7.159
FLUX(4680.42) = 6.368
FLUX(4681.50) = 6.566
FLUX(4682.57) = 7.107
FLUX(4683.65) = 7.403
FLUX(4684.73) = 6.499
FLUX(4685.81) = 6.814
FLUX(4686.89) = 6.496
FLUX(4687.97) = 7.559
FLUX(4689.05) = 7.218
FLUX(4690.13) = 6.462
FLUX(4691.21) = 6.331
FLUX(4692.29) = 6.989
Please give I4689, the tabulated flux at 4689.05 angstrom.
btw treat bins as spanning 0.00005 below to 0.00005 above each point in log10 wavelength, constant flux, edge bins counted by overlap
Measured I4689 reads 7.218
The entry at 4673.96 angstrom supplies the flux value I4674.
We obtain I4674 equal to 5.845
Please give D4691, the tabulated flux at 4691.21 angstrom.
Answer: 6.331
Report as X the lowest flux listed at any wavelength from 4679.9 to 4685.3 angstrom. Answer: 6.368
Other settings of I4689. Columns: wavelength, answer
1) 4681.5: 6.566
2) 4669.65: 5.962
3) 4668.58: 6.429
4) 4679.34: 7.159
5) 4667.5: 7.448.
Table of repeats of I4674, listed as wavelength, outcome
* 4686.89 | 6.496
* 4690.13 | 6.462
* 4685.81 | 6.814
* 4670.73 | 5.831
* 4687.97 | 7.559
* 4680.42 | 6.368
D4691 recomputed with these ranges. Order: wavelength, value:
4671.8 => 6.553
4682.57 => 7.107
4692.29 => 6.989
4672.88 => 7.671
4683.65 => 7.403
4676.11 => 7.044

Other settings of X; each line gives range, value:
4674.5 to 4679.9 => 5.364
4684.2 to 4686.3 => 6.499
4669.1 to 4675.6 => 5.831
